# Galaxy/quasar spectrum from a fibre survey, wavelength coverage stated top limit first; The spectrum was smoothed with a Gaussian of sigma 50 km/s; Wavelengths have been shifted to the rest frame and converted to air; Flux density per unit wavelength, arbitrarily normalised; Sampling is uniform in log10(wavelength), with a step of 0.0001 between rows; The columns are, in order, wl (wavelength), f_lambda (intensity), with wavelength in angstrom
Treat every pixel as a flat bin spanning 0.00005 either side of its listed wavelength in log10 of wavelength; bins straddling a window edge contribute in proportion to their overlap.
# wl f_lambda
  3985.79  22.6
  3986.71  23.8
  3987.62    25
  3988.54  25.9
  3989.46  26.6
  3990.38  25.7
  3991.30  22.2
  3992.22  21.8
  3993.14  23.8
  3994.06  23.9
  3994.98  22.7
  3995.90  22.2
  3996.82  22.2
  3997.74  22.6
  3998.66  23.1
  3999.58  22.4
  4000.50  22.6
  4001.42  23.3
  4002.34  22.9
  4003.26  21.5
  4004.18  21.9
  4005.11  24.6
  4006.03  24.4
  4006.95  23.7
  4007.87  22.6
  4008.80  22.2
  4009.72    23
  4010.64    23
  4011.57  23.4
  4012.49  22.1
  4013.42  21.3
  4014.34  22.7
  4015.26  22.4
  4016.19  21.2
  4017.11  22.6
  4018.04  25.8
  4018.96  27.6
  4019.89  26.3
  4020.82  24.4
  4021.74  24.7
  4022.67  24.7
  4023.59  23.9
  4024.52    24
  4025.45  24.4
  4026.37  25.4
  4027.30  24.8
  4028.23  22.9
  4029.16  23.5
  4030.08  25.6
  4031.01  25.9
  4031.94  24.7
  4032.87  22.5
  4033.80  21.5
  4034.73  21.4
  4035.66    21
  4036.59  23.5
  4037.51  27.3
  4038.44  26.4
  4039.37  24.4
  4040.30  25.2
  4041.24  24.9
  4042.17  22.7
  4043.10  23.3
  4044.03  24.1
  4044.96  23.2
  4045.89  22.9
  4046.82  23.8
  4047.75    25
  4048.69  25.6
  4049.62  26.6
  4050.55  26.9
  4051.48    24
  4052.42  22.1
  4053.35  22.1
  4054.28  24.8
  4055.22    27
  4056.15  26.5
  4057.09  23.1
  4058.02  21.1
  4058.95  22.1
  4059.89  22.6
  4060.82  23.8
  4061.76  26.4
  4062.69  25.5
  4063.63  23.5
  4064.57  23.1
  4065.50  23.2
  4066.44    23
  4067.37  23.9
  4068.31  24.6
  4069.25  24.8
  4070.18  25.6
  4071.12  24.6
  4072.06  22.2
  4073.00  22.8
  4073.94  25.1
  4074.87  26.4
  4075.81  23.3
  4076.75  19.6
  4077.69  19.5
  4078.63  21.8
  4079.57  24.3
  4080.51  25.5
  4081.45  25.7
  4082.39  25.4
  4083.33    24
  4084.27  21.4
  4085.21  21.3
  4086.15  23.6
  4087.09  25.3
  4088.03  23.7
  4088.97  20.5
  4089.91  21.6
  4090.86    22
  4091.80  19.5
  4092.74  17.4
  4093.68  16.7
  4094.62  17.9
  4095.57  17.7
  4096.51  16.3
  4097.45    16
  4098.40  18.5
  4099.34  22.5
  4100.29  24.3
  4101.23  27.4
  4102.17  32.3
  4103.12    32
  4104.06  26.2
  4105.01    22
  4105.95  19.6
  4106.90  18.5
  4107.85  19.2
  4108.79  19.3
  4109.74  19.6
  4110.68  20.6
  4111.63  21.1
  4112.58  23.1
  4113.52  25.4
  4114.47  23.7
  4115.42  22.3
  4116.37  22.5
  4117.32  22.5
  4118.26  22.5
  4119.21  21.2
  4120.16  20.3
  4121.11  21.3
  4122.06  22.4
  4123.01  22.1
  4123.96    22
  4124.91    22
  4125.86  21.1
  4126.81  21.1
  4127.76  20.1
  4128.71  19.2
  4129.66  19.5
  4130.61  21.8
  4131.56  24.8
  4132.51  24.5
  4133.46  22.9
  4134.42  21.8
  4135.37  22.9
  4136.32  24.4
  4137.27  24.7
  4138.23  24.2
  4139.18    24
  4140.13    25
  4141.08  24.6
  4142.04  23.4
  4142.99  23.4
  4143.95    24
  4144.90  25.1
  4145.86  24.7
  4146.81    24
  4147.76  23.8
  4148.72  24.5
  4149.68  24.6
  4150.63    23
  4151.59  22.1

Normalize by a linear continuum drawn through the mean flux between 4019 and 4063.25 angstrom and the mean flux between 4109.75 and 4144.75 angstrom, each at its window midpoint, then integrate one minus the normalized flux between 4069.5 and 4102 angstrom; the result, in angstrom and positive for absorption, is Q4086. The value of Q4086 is 1.71 angstrom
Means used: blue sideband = 24.3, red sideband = 22.6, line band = 22.2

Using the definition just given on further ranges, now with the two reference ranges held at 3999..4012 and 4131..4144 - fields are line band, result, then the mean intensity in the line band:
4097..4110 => 0.5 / 22.7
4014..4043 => -1.3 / 24.1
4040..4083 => -1.2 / 24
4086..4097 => 1.6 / 20.1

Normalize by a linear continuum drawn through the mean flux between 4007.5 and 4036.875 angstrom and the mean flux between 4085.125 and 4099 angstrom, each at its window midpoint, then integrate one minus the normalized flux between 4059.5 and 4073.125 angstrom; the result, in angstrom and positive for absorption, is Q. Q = -1.8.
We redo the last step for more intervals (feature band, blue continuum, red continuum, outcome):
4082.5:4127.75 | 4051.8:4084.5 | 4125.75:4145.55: 3.0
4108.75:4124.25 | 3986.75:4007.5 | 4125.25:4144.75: 0.7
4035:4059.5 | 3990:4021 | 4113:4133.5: -1.5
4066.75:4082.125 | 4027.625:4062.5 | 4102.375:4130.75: -0.4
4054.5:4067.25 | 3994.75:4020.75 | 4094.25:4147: -0.6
